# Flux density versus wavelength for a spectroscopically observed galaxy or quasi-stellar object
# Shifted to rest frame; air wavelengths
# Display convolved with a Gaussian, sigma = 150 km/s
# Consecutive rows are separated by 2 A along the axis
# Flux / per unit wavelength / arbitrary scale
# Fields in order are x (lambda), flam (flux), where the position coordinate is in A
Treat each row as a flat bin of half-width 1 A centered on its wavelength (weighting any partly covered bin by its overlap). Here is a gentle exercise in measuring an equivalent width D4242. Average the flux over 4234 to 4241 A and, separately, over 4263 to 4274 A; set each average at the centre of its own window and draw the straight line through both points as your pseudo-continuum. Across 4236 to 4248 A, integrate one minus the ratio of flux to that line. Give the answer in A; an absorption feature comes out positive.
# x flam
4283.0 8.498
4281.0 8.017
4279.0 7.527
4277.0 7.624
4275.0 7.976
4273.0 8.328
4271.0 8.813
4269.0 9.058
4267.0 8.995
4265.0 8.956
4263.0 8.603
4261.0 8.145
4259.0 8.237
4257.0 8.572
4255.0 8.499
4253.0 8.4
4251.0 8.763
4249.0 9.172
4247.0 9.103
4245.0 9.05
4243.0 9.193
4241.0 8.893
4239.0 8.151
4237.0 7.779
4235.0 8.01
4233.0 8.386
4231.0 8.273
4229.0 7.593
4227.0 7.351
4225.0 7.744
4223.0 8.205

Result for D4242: -0.70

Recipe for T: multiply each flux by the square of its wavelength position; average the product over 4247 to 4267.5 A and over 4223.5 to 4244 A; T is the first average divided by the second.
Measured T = 1.1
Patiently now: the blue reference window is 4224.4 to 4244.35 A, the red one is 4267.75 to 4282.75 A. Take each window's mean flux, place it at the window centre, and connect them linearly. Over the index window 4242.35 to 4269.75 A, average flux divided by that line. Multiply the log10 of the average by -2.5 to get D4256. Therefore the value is -0.07 mag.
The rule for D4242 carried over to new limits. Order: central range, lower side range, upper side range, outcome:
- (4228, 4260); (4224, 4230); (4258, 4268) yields -1.8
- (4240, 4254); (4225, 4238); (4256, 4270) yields -1.1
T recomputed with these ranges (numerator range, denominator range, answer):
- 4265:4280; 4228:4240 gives 1.06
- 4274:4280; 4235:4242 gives 0.95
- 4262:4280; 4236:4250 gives 0.97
